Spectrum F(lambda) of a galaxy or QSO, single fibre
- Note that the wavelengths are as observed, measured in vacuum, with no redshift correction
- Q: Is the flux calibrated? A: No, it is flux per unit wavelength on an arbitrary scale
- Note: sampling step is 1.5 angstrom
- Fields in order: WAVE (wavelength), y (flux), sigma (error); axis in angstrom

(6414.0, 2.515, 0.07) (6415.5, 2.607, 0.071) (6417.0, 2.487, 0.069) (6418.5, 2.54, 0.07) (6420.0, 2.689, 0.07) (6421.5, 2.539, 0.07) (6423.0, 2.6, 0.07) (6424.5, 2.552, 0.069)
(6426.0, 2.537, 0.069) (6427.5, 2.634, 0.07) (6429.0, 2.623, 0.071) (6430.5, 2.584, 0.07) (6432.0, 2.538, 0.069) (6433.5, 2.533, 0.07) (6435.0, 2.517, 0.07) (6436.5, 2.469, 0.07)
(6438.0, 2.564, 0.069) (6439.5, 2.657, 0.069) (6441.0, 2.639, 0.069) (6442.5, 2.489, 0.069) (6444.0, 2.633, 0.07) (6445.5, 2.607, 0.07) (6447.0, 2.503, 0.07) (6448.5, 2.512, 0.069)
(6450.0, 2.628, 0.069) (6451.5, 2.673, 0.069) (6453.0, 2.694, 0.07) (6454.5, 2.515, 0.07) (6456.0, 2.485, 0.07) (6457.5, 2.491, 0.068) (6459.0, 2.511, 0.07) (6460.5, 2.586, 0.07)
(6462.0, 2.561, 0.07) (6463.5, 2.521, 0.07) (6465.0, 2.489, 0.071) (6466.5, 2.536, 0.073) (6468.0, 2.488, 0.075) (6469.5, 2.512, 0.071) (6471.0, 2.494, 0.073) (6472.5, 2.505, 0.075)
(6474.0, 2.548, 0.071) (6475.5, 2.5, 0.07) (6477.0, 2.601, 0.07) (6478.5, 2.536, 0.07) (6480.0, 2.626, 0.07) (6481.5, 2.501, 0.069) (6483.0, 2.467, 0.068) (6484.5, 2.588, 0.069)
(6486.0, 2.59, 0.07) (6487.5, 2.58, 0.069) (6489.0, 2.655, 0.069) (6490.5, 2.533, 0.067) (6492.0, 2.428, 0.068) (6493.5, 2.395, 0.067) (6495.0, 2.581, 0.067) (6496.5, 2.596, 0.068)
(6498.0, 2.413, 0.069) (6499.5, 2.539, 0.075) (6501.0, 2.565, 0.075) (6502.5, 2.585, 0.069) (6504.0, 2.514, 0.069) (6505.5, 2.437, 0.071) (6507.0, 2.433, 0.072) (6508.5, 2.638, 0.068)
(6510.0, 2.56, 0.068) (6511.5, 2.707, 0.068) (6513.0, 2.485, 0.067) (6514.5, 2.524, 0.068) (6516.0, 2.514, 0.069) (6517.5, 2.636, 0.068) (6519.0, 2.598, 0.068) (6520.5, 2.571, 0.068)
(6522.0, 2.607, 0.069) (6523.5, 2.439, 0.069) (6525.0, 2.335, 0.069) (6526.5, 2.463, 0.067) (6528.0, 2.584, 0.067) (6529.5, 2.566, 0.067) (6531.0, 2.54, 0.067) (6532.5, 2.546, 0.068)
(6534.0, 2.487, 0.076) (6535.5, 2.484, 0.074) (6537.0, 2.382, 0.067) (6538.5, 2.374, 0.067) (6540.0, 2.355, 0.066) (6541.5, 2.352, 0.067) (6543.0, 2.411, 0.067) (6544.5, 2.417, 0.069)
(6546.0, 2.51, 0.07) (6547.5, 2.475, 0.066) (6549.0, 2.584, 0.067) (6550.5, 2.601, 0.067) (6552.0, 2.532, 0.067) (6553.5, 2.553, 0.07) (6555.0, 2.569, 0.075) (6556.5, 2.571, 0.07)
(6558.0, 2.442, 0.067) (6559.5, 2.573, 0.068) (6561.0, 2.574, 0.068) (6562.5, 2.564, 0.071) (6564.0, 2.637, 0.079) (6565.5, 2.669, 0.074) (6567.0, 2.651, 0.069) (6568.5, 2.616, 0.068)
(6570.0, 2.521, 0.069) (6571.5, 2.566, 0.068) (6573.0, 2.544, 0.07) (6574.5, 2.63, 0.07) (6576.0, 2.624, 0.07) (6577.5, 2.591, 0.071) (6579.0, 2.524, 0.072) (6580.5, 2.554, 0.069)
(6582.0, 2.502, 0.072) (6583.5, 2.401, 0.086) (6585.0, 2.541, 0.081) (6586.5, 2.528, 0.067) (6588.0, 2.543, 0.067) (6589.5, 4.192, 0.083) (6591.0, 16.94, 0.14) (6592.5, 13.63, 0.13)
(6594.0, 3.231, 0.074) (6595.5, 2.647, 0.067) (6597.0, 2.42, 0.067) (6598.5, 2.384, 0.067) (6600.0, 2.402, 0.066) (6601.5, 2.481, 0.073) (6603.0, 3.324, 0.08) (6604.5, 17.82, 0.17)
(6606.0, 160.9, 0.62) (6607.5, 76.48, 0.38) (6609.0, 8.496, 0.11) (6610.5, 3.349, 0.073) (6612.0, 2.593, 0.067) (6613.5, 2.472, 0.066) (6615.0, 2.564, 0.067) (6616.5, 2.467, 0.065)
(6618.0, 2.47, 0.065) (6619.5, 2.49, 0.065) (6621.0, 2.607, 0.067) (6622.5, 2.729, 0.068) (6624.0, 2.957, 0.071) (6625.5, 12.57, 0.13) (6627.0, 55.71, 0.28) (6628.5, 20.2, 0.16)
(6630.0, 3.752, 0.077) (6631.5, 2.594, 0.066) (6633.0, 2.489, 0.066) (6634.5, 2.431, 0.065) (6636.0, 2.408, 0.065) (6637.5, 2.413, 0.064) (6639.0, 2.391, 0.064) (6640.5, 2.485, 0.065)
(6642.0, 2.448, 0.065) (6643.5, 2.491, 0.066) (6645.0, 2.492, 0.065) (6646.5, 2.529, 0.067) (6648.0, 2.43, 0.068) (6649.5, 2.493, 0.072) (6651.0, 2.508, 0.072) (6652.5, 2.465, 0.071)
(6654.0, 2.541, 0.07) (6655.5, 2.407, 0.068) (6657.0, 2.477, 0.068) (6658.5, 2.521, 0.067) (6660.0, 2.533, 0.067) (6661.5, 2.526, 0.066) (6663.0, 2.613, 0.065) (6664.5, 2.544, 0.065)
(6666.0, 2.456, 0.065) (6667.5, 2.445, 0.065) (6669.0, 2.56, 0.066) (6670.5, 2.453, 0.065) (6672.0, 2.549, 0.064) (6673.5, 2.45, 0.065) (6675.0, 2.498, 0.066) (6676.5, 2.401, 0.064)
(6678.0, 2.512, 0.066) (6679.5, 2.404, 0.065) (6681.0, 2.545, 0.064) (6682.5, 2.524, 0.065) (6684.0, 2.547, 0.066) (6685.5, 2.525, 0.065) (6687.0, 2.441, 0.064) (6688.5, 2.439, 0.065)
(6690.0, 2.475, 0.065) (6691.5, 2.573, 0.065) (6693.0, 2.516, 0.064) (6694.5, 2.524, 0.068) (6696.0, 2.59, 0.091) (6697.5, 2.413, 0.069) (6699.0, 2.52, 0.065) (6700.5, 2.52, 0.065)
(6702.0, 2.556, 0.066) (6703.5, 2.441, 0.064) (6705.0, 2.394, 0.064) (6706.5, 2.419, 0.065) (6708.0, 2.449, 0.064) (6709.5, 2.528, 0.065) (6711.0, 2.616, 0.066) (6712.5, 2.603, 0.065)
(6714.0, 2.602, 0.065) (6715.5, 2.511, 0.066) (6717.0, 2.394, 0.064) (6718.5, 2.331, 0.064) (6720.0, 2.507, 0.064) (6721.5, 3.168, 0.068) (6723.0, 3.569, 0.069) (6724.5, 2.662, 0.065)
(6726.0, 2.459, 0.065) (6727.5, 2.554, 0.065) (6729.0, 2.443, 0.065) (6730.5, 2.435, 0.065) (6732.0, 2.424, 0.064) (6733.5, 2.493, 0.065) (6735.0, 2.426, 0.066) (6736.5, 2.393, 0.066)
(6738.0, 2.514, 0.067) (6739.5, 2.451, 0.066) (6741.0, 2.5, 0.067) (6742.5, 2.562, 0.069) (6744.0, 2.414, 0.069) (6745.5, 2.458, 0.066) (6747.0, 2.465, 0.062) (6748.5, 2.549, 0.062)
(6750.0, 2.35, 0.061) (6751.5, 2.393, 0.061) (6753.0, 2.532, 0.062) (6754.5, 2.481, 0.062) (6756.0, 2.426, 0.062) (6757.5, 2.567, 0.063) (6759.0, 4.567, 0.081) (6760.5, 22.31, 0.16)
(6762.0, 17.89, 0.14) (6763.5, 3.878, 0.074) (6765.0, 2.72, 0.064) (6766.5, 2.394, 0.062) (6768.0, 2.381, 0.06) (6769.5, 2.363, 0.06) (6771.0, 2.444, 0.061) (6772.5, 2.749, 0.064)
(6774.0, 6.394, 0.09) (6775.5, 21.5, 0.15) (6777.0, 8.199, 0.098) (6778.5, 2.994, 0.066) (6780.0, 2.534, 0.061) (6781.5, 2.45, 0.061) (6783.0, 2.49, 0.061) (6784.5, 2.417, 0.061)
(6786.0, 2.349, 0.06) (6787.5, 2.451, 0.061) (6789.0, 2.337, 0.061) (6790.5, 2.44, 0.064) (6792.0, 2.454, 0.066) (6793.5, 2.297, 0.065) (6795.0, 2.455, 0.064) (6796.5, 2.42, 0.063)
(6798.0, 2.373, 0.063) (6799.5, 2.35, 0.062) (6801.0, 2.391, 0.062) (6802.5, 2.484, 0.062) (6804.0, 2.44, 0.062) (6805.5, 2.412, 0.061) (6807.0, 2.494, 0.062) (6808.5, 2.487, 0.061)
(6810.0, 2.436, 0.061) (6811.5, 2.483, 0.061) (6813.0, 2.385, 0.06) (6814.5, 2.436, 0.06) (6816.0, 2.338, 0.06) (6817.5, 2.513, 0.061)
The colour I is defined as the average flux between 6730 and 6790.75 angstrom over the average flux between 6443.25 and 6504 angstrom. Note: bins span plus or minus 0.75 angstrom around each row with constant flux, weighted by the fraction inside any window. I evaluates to 1.6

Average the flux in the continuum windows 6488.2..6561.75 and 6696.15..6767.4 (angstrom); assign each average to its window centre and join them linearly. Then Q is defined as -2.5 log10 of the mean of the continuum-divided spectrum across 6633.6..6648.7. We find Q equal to 0.21 mag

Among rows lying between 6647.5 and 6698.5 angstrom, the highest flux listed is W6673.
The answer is 2.613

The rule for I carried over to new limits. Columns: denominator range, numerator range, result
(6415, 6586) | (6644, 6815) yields 1.22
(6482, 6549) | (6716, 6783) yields 1.61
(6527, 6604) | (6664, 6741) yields 0.81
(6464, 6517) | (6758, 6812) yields 1.71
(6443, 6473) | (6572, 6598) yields 1.63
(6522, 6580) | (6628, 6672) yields 1.20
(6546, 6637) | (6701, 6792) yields 0.42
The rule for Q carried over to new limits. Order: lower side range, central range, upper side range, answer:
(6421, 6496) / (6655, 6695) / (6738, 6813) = 0.339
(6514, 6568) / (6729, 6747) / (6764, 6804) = 0.337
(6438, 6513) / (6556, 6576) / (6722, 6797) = 0.149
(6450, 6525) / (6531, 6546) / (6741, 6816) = 0.138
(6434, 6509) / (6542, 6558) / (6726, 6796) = 0.160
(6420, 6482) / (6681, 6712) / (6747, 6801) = 0.485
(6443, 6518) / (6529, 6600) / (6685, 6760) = -0.206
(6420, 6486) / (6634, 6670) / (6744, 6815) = 0.331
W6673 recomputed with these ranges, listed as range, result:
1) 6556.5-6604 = 16.94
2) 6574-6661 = 160.9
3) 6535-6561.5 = 2.601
